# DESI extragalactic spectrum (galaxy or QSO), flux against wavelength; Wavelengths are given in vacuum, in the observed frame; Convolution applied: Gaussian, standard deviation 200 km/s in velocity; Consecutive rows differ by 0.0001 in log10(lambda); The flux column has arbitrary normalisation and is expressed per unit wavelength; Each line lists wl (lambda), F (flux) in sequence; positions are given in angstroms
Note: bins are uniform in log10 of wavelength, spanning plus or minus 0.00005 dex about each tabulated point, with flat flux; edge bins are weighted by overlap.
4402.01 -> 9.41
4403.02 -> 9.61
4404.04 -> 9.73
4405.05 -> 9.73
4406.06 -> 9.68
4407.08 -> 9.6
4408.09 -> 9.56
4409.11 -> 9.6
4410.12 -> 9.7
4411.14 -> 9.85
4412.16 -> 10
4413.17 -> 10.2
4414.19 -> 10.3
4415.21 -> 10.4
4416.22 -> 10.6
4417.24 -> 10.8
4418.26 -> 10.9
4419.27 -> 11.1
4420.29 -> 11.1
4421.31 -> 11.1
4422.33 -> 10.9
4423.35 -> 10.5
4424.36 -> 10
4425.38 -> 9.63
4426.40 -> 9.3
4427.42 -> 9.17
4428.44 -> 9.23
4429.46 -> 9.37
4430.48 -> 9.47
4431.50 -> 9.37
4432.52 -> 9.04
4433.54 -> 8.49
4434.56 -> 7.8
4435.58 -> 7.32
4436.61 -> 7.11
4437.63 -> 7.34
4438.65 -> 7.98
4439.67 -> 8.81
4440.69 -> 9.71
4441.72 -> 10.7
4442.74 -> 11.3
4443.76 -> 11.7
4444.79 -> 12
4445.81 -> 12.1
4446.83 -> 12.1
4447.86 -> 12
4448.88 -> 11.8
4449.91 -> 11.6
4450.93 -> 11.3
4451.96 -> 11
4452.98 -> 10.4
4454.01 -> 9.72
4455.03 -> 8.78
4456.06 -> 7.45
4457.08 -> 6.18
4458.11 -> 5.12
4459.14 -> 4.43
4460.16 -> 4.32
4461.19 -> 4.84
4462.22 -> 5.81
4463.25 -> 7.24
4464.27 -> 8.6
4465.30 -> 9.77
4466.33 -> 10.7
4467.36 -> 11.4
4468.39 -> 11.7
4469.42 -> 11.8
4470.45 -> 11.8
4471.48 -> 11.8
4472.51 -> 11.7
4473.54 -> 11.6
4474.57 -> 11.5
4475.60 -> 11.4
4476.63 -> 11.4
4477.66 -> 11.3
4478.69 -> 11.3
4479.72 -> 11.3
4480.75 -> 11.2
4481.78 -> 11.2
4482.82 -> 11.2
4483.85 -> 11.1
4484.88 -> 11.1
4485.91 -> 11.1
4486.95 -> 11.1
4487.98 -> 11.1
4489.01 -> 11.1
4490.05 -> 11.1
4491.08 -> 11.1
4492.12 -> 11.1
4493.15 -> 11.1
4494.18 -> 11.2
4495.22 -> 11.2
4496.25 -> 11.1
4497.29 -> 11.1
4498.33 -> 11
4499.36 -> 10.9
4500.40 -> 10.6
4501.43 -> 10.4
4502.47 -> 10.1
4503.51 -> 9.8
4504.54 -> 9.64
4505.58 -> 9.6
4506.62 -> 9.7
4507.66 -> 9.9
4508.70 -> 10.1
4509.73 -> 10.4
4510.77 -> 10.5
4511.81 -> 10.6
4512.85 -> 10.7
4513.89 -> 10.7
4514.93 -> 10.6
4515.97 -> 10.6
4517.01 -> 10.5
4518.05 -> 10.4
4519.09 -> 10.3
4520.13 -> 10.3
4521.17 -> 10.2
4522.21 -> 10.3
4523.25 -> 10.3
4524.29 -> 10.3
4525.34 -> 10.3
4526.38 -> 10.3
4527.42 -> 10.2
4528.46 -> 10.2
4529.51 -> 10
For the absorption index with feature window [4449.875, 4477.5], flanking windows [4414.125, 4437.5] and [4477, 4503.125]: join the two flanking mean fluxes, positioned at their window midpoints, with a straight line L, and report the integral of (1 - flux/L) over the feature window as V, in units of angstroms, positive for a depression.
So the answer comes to 2.93 angstroms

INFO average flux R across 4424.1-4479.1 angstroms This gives 9.6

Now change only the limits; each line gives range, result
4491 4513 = 10.5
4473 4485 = 11.3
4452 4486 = 9.71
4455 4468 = 7.27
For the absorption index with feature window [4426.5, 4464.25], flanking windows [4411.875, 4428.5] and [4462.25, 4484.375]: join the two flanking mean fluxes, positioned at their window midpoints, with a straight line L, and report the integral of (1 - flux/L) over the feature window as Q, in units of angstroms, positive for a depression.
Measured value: 5.9 angstroms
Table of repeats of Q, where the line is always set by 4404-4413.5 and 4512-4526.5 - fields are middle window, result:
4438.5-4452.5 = -1.5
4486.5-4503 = -1.1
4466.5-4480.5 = -1.9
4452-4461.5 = 2.8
